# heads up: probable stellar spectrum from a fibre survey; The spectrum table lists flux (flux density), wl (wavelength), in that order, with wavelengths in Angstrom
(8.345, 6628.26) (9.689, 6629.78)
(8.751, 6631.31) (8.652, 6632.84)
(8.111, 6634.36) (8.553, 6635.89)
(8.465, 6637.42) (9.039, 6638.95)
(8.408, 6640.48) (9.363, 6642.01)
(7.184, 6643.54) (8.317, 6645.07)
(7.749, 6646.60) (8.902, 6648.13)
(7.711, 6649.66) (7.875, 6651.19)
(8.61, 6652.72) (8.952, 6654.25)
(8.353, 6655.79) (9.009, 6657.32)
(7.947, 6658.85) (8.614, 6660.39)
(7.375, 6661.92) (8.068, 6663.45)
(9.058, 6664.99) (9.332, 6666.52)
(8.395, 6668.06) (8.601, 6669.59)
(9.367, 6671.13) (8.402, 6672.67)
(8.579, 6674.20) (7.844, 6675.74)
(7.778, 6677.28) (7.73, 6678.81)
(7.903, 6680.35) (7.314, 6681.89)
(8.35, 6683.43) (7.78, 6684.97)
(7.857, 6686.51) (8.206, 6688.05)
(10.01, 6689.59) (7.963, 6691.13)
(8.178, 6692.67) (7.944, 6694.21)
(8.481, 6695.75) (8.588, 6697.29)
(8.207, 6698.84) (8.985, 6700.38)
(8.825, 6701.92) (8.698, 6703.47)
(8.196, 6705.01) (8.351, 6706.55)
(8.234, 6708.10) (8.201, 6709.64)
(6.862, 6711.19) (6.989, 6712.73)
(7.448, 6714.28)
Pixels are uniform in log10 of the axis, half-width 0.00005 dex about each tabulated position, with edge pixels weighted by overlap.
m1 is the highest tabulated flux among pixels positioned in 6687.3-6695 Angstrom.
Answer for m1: 10.01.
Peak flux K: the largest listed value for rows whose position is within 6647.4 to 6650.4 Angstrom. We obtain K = 8.902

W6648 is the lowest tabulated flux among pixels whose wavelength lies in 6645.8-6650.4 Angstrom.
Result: 7.711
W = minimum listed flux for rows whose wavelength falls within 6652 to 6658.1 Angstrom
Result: 8.353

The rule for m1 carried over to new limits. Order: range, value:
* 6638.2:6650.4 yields 9.363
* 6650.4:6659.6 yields 9.009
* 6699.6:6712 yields 8.985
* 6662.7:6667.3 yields 9.332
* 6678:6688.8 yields 8.35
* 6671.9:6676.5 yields 8.579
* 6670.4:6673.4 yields 9.367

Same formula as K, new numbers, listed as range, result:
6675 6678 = 7.844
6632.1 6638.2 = 8.652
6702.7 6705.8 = 8.698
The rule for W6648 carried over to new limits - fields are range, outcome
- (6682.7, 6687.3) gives 7.78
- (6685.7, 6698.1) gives 7.857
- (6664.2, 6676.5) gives 7.844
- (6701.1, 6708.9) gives 8.196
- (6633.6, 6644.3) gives 7.184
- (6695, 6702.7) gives 8.207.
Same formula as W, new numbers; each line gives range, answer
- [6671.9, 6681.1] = 7.73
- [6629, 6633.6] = 8.652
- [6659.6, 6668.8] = 7.375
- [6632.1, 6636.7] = 8.111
